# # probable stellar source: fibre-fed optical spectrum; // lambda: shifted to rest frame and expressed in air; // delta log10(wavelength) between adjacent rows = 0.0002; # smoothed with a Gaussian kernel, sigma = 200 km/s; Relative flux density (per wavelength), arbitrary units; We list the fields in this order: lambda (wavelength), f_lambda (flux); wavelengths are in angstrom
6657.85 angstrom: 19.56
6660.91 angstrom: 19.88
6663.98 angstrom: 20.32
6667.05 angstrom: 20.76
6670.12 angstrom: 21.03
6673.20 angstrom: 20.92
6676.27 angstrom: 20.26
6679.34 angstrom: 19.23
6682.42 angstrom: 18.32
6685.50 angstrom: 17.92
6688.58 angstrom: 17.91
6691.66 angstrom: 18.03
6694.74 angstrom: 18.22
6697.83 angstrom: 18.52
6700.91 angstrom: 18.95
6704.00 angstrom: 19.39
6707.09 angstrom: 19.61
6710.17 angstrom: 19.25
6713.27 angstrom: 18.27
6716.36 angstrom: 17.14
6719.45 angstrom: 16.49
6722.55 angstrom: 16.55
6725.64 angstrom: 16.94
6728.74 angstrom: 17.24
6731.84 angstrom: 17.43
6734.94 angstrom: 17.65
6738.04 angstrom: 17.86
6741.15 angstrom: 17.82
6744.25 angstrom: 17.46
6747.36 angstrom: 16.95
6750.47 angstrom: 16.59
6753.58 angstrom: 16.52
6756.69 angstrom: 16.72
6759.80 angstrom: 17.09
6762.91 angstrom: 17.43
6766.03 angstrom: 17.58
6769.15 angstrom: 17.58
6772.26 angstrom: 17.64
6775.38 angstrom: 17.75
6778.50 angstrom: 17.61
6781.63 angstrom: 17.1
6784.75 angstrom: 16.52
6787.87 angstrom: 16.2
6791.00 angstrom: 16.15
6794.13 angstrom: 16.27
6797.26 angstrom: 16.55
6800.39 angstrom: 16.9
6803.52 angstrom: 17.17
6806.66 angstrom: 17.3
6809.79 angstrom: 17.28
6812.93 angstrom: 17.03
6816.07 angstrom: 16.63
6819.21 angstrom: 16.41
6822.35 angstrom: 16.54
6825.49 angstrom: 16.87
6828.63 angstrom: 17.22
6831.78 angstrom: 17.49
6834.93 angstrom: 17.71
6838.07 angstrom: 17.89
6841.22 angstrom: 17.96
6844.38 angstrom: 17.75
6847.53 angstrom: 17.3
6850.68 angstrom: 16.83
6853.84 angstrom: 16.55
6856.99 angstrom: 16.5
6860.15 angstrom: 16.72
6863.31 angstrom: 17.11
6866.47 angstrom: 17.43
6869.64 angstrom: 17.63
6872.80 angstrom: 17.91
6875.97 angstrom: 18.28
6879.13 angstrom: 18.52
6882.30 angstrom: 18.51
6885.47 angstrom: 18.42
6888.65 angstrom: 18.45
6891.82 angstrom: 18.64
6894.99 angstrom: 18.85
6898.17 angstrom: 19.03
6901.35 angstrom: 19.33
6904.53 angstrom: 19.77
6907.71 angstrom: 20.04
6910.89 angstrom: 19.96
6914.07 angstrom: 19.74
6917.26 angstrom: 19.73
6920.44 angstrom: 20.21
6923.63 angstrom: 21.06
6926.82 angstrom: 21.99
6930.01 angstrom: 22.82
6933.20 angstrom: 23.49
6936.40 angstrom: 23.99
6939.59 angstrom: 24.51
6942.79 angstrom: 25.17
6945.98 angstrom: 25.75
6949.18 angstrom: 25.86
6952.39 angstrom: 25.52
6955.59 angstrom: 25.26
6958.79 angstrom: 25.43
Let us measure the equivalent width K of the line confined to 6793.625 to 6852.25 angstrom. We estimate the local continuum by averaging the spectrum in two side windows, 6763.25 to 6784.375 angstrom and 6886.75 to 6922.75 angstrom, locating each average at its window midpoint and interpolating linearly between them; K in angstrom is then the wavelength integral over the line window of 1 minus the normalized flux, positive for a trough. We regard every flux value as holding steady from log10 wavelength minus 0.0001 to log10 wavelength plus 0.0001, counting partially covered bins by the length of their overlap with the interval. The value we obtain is 3.5 angstrom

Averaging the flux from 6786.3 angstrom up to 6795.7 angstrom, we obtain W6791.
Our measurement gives 16.2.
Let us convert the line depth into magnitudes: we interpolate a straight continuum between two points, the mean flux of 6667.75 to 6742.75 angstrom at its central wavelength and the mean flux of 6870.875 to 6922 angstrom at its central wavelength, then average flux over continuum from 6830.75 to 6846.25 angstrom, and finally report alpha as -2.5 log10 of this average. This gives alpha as 0.07 mag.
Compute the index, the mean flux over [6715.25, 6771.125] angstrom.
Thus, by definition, 17.2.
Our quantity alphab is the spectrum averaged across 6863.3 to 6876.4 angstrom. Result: 17.7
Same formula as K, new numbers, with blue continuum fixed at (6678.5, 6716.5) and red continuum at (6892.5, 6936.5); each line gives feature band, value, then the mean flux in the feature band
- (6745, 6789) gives 4.79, 17.1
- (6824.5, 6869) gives 5.99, 17.2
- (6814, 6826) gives 1.88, 16.6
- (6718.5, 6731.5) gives 1.34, 16.9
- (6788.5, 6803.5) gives 2.27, 16.5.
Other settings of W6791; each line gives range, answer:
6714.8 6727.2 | 16.8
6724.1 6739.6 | 17.4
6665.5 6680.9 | 20.4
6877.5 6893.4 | 18.5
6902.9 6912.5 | 19.9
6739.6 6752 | 17.2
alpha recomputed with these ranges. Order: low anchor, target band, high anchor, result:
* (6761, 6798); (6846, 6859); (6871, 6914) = 0.09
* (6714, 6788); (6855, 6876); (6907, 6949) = 0.19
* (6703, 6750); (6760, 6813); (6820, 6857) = 0.02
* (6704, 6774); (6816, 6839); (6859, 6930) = 0.08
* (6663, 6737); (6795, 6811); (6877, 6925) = 0.12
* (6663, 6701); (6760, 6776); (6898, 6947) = 0.15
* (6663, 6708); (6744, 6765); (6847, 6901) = 0.11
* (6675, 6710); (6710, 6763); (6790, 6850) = 0.06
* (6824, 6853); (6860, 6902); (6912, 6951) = 0.10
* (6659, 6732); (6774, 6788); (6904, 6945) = 0.16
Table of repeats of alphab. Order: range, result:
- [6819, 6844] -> 17.3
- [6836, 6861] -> 17.2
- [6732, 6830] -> 17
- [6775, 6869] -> 17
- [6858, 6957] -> 20.6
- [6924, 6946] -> 23.7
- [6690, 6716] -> 18.7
